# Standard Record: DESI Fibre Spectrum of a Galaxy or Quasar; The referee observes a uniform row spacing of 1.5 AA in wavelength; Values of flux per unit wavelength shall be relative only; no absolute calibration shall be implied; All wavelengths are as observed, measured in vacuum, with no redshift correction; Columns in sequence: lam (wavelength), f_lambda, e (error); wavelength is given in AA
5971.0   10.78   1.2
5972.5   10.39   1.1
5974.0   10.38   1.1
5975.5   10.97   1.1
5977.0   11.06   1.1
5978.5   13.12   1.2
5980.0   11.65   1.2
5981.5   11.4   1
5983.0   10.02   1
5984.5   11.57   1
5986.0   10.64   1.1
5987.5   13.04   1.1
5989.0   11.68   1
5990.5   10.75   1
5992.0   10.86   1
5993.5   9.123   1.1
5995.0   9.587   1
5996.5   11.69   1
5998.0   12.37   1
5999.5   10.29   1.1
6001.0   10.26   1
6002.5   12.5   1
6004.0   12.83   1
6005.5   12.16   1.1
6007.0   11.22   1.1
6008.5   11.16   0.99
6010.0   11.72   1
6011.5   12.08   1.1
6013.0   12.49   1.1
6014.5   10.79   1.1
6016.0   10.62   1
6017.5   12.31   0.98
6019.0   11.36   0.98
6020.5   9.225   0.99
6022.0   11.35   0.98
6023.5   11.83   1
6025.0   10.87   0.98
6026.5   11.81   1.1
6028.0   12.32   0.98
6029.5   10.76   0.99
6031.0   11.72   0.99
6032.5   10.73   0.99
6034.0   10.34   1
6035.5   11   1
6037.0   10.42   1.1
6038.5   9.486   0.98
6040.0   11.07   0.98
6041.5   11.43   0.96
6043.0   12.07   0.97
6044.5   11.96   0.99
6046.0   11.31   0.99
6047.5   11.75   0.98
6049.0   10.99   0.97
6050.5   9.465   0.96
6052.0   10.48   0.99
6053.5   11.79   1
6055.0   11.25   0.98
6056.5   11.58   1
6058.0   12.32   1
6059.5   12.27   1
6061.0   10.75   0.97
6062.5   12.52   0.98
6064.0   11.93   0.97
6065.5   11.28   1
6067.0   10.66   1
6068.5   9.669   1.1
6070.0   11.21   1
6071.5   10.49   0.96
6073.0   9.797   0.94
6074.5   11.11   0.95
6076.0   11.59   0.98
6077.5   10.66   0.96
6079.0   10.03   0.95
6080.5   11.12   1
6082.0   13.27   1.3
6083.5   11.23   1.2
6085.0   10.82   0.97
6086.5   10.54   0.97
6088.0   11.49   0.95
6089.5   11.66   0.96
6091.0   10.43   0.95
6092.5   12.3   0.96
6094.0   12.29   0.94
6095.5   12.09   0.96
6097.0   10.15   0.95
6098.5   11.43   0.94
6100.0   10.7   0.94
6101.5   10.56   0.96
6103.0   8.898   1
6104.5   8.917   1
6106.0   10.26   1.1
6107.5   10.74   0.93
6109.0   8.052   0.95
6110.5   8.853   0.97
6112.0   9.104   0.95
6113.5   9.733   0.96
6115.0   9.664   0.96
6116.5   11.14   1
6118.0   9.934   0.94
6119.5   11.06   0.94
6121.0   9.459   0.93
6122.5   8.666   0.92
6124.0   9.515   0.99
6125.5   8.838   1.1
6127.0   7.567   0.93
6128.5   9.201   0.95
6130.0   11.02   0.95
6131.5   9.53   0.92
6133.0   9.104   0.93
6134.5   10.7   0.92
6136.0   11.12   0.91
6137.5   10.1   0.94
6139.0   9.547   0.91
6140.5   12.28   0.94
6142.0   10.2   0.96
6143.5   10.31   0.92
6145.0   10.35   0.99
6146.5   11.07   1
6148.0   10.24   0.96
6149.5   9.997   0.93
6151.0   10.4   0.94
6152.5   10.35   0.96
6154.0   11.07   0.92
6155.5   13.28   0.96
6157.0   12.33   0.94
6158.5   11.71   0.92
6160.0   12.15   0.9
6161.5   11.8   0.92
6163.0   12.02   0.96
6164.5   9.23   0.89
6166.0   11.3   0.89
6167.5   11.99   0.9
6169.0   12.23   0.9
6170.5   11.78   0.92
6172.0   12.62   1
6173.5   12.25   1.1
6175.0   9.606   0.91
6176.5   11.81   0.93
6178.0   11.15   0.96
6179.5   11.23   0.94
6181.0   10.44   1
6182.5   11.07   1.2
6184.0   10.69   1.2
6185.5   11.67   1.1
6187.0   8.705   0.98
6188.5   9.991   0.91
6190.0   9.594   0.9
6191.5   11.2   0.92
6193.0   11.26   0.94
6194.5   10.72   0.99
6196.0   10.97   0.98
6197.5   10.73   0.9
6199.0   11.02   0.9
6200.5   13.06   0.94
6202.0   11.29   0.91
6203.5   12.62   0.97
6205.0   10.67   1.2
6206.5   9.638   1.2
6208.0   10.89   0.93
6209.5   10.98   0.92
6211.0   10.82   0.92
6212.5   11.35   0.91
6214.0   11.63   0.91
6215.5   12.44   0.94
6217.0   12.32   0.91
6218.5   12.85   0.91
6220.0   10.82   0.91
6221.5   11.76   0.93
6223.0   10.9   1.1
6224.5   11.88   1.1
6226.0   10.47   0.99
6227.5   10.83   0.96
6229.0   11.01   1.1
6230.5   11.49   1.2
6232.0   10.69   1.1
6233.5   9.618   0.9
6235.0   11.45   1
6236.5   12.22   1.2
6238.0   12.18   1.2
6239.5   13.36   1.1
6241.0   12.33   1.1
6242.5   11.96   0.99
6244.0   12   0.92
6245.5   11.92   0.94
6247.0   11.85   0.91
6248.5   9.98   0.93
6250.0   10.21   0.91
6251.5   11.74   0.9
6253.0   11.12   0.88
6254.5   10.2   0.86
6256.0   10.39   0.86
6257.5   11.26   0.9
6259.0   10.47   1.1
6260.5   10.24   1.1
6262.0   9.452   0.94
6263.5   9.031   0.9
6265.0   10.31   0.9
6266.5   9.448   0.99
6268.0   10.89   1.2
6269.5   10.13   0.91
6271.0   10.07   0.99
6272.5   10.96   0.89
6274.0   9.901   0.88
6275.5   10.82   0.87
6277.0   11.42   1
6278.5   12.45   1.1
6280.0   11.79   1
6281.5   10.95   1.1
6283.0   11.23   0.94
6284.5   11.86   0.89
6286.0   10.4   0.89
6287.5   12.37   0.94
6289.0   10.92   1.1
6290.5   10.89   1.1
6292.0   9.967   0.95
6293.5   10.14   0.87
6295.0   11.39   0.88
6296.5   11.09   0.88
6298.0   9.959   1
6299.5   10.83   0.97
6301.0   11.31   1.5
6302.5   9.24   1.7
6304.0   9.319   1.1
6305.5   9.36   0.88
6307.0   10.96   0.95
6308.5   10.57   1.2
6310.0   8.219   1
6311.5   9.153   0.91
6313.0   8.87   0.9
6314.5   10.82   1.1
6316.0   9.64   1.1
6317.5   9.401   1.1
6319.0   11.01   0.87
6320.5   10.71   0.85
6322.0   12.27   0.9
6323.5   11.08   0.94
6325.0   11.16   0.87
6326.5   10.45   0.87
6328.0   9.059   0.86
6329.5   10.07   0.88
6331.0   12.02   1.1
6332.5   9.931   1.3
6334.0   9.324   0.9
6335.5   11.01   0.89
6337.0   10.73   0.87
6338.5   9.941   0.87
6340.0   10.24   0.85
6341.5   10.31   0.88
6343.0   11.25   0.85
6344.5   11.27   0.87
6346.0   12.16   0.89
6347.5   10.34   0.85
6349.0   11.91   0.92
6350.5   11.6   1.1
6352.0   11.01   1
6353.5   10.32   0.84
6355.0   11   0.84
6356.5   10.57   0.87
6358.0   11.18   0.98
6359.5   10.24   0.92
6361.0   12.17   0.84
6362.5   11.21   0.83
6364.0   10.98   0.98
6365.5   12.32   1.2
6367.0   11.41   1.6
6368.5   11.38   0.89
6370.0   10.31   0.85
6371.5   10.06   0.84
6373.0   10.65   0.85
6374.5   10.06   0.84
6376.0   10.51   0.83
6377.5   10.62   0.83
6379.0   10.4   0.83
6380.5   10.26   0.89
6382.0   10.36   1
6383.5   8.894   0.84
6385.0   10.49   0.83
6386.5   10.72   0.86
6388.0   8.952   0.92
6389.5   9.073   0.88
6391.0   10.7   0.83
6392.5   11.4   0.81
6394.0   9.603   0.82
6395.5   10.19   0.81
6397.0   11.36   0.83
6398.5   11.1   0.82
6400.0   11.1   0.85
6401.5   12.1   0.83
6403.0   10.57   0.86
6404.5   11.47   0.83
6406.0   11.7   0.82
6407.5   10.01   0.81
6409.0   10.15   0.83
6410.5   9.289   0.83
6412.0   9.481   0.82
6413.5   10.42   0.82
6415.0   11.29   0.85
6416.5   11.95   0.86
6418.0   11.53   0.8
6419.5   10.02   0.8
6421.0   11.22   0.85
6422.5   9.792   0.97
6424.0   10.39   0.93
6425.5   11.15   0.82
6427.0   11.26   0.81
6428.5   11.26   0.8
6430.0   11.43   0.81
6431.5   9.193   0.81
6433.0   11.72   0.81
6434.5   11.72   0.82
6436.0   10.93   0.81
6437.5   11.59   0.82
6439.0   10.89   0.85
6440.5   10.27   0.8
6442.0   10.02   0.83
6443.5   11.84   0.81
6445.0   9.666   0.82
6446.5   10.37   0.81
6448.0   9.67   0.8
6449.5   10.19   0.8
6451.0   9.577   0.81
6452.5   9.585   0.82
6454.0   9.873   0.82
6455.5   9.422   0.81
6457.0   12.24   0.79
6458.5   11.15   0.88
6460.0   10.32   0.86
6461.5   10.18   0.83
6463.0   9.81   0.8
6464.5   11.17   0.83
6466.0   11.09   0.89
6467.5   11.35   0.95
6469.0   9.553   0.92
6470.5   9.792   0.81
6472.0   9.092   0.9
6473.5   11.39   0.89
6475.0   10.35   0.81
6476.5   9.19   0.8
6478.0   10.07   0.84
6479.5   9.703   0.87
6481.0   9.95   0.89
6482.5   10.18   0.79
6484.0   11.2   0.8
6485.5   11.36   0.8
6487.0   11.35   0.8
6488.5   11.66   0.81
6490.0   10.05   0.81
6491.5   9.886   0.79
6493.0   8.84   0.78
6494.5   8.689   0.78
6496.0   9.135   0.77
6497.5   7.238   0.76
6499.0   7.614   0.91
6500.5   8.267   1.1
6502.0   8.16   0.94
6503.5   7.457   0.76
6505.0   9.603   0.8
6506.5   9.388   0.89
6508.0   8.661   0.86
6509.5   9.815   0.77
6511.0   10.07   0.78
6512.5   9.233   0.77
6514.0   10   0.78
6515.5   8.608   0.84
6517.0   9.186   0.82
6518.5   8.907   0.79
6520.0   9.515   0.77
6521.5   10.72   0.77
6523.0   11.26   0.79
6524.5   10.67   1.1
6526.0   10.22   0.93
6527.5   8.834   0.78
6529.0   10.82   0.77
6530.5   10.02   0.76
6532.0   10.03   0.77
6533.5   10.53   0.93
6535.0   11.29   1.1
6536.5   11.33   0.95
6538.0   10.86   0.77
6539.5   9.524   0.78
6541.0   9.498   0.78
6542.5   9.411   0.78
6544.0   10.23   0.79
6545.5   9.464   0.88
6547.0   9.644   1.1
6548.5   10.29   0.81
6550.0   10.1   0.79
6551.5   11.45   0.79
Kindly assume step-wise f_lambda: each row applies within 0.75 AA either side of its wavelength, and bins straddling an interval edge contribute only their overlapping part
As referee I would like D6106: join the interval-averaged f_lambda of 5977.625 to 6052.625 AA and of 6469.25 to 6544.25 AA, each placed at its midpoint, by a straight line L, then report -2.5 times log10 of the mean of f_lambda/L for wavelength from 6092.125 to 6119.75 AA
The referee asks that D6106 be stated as 0.07 mag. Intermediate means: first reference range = 11.2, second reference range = 9.77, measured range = 10.3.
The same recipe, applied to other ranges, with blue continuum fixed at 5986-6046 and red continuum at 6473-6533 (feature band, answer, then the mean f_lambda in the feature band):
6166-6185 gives -0.07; 11.4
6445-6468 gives -0.06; 10.4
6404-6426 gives -0.07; 10.6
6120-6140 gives 0.13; 9.62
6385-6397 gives -0.02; 10.2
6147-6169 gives -0.05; 11.3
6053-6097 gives -0.02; 11.3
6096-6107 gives 0.08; 10.2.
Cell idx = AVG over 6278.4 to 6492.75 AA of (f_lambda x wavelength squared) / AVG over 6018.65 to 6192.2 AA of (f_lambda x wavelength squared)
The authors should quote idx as 1.07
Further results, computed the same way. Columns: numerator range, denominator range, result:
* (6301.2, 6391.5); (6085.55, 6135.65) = 1.12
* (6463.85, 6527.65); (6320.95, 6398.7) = 0.95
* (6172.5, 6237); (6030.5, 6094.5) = 1.04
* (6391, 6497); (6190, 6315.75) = 1.02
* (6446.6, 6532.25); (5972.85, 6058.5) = 1.02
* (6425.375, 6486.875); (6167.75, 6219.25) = 1.02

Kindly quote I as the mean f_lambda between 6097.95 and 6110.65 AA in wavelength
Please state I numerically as 9.84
